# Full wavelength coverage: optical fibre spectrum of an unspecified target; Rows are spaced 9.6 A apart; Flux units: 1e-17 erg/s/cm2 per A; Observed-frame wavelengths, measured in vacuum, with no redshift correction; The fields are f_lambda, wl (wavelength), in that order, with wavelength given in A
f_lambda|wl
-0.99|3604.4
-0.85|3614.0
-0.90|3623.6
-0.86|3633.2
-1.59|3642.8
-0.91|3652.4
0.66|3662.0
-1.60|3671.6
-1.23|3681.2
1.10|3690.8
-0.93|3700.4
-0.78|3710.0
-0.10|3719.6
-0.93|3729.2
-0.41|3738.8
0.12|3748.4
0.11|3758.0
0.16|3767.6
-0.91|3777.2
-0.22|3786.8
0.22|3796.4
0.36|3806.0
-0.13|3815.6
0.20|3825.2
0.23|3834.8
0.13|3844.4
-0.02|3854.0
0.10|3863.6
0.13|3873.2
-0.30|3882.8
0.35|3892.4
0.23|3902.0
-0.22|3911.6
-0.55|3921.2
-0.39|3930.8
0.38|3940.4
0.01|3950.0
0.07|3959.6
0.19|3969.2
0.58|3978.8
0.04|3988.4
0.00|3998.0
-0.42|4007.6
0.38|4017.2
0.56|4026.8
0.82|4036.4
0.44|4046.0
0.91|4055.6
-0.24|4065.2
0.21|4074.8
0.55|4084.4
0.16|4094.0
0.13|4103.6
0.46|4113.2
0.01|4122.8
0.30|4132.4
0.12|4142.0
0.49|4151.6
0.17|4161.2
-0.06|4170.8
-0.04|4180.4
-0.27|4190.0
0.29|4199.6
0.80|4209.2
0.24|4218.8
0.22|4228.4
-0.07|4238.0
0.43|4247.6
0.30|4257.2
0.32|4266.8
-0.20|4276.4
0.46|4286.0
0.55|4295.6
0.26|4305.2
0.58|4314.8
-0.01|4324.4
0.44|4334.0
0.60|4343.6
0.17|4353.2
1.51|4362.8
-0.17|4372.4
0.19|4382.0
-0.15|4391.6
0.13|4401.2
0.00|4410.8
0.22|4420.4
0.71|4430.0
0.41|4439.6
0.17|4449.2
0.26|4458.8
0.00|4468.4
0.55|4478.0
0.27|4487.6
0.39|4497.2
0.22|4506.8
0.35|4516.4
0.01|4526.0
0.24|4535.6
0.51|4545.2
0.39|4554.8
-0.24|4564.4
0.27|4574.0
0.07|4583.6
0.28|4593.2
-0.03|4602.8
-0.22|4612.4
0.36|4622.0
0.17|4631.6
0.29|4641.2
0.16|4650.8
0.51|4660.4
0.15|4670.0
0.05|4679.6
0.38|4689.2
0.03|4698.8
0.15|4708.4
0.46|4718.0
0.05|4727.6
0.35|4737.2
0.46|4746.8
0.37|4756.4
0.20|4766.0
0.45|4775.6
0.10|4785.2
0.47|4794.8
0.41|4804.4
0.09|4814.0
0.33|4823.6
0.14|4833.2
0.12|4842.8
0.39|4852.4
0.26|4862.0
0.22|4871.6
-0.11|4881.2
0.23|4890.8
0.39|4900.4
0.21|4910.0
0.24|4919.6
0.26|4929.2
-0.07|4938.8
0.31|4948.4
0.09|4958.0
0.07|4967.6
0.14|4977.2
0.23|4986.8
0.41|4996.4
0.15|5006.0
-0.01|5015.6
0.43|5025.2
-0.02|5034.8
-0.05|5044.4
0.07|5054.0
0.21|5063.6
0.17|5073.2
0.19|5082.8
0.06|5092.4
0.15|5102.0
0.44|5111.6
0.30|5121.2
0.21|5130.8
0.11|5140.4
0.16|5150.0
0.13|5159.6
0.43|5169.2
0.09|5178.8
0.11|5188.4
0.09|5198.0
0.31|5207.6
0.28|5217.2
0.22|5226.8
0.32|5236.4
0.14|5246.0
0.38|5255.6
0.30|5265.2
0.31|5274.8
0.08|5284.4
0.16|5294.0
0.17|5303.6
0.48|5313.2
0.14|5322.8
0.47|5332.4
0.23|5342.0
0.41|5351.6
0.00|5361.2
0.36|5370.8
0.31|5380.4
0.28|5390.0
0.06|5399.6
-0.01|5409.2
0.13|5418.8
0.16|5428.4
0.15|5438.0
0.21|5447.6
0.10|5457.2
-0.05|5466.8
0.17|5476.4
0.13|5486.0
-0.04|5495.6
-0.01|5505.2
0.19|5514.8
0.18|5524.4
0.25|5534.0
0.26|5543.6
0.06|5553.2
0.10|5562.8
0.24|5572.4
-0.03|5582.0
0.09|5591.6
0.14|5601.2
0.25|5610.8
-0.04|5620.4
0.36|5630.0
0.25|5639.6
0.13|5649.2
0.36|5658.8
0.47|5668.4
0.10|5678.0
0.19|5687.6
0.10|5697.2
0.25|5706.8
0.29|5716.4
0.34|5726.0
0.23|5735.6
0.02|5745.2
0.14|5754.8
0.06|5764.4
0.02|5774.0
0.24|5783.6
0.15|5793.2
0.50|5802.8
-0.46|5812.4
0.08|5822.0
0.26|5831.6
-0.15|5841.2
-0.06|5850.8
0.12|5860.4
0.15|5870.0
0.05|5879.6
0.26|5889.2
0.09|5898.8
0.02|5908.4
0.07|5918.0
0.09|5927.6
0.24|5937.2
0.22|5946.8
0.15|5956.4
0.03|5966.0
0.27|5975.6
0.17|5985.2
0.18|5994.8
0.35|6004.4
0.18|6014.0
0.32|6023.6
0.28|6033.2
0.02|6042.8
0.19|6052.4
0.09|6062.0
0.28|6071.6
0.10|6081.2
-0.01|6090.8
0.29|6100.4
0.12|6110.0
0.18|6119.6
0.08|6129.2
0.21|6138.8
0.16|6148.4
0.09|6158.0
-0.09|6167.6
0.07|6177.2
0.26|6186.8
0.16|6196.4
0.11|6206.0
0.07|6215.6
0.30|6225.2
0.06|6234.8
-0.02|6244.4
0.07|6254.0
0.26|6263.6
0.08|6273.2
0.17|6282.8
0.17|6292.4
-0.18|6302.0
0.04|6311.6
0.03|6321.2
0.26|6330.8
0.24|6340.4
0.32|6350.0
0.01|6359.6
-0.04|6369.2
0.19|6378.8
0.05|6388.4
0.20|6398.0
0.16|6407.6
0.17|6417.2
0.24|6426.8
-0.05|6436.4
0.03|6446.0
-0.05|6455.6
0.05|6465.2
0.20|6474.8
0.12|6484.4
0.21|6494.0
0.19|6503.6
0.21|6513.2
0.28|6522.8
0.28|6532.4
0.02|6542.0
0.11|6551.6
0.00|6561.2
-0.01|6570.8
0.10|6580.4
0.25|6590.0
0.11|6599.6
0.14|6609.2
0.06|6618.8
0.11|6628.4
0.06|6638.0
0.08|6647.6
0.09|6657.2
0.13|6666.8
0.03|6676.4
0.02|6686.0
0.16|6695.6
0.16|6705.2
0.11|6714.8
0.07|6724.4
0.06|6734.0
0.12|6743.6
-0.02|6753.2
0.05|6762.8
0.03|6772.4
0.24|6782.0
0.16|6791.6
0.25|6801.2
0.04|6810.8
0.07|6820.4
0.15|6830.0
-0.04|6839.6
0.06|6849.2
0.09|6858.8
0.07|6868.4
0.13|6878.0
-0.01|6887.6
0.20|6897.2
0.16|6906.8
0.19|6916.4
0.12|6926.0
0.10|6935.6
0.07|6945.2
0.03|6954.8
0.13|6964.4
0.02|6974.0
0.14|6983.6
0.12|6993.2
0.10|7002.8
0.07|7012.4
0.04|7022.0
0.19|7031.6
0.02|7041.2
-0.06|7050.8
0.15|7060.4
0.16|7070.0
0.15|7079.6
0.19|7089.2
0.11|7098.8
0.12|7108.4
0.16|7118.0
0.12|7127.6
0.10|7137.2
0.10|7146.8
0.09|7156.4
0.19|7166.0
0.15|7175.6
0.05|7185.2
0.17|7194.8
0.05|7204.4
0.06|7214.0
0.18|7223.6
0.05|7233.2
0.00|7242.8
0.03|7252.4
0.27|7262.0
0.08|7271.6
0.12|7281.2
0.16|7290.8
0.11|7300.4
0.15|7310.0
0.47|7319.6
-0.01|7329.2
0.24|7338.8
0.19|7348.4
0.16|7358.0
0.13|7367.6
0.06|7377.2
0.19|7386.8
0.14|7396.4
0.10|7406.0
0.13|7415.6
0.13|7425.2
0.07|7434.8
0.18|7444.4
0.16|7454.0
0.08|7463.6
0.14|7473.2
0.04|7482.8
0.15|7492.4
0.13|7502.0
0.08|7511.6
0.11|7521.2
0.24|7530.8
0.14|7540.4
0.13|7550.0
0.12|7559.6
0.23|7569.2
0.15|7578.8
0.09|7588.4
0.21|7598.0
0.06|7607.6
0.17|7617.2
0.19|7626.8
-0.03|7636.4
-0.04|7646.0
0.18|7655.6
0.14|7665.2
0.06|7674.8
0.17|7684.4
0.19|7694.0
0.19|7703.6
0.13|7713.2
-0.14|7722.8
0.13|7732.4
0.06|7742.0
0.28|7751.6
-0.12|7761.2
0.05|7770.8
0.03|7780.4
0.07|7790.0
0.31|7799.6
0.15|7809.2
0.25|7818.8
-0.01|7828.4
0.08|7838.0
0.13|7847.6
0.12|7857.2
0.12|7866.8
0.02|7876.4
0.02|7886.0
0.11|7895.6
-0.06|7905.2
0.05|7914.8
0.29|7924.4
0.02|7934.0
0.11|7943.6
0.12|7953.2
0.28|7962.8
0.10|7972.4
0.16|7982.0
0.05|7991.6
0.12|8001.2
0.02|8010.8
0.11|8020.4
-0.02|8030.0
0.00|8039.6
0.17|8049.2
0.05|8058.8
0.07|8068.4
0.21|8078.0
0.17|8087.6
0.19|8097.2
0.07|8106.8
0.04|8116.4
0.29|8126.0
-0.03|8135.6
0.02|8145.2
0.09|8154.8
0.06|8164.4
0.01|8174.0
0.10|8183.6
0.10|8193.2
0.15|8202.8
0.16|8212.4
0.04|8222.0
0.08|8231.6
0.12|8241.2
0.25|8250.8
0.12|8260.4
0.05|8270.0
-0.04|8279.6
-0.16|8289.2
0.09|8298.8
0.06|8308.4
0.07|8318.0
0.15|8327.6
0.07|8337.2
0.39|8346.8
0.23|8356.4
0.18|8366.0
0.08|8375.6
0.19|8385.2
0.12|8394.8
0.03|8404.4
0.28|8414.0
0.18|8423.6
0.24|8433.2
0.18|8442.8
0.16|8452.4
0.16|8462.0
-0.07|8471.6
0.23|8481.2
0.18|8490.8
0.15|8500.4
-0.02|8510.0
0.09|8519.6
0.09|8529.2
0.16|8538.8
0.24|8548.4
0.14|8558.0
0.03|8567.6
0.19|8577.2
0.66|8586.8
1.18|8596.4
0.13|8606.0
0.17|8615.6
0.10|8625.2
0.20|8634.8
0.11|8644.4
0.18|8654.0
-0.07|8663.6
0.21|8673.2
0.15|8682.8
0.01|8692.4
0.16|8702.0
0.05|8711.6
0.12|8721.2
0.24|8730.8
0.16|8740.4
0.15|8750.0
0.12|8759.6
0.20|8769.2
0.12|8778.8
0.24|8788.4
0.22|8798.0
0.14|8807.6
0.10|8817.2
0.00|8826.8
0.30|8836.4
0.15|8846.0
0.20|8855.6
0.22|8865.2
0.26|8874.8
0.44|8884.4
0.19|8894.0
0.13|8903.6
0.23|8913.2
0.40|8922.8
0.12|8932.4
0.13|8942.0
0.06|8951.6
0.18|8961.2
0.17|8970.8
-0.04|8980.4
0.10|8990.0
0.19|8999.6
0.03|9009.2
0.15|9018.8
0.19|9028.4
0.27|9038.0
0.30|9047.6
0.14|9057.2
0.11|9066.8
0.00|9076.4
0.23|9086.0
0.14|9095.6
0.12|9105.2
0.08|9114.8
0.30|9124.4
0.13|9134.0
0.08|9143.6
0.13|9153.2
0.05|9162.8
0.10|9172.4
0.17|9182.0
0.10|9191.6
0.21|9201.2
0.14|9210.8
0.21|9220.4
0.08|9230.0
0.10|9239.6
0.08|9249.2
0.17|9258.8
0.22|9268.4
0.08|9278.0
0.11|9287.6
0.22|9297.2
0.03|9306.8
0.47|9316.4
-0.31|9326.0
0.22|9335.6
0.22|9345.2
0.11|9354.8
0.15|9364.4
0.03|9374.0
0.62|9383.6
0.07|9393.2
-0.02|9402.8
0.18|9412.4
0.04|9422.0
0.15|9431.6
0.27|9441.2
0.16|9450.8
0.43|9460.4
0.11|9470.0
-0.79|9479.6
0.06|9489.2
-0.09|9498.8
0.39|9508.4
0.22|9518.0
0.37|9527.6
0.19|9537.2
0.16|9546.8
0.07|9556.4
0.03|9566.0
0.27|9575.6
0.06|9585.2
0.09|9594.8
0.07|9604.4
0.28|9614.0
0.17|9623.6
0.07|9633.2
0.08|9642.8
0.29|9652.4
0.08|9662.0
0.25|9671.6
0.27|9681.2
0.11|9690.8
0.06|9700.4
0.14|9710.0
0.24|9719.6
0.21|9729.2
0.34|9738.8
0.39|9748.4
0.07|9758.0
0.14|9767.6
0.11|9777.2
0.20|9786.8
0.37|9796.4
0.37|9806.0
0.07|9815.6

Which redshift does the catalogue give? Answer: 1.30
